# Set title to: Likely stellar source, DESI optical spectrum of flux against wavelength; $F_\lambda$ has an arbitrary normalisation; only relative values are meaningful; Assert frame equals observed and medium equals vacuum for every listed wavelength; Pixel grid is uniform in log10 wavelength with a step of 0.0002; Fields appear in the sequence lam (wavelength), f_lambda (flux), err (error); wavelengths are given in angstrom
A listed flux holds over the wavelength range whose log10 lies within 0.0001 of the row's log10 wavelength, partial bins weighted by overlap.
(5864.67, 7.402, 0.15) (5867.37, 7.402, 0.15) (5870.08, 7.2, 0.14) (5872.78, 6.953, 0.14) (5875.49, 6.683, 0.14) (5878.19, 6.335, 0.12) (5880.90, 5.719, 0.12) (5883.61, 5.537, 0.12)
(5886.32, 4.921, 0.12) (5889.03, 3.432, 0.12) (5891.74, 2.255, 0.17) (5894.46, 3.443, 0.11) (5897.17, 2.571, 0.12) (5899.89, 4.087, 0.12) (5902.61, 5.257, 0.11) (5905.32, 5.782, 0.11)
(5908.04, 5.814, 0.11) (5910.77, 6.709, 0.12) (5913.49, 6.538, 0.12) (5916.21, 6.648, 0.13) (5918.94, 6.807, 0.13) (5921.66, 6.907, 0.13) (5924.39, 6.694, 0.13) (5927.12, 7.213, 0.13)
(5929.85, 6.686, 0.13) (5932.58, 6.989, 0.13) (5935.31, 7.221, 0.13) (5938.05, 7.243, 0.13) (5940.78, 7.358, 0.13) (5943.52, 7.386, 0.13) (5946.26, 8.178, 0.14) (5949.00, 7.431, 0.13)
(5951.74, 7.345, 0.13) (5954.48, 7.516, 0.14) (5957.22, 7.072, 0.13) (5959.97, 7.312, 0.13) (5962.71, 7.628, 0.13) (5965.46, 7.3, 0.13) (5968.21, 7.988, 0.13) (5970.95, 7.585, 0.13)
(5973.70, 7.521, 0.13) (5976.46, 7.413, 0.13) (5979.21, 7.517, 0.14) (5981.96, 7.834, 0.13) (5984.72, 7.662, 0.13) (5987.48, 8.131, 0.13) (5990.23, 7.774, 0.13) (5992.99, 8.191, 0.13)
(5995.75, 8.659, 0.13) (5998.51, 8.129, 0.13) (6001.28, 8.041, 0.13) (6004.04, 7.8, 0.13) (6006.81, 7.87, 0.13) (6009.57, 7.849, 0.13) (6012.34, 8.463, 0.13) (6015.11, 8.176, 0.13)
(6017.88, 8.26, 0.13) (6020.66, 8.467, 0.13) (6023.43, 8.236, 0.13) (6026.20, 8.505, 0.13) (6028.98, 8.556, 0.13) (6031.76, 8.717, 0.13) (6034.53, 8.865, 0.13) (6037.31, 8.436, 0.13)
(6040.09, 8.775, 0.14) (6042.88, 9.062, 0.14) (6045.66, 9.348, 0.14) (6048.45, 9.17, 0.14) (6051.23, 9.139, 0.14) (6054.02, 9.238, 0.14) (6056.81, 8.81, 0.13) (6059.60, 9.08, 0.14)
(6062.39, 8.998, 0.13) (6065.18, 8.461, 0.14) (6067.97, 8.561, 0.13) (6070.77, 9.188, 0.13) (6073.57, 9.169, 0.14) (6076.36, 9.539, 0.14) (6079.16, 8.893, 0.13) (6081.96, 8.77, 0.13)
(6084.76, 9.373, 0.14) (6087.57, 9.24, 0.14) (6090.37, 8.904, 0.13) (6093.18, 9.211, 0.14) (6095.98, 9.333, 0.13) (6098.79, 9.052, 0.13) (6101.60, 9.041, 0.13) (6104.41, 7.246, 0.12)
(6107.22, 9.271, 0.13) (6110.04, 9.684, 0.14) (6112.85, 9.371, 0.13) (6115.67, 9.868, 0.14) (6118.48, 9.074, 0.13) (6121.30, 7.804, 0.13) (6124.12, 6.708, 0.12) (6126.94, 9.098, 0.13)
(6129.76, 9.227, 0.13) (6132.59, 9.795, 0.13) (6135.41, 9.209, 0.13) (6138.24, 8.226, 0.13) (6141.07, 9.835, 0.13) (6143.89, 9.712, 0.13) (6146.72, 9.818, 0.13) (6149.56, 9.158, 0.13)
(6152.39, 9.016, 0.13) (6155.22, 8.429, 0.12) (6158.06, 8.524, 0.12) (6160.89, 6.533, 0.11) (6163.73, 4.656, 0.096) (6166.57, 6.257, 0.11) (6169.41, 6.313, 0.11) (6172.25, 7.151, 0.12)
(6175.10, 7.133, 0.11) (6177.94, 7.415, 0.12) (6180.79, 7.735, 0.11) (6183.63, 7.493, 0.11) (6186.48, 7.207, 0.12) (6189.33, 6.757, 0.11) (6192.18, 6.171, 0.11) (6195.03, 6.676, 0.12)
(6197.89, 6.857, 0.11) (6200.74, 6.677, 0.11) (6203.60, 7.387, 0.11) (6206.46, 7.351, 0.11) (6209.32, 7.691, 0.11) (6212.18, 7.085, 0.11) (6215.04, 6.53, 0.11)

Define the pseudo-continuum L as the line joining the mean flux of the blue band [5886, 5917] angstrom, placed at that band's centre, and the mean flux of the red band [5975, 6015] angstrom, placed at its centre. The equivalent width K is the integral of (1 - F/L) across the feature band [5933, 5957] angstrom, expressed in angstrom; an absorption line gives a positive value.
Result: -4.56 angstrom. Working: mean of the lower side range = 4.75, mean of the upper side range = 7.96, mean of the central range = 7.42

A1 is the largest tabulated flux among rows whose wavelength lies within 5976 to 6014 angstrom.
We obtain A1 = 8.659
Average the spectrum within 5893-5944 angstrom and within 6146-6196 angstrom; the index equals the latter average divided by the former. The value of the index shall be 1.2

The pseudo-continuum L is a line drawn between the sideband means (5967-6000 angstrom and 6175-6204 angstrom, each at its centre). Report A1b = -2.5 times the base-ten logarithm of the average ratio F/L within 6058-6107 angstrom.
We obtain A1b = -0.20 mag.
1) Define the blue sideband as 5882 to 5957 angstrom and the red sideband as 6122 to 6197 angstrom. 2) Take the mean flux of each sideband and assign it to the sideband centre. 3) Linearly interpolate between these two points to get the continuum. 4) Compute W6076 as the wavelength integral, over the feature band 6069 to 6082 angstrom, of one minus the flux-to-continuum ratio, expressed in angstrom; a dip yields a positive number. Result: -3.42 angstrom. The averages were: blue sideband 6.09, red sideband 7.84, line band 9.13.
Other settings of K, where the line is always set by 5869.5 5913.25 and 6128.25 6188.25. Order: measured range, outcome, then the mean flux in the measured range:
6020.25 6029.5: -2.56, 8.43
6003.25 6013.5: -2.51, 8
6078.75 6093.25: -3.61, 9.06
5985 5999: -4.24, 8.14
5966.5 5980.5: -3.59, 7.6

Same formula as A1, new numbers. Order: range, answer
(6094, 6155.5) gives 9.868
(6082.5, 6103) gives 9.373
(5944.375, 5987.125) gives 8.178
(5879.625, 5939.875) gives 7.243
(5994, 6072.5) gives 9.348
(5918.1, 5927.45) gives 7.213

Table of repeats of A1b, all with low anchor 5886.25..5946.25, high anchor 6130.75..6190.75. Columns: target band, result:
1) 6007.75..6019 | -0.22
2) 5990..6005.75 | -0.23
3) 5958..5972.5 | -0.20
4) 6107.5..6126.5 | -0.16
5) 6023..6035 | -0.25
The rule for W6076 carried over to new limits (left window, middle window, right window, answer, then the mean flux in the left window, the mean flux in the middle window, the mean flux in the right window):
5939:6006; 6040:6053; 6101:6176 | -1.8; 7.7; 9.13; 8.37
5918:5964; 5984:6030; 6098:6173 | -3.1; 7.24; 8.17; 8.45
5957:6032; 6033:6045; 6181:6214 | -1.6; 7.95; 8.82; 7.05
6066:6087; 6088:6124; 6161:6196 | -2.3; 9.06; 8.91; 6.74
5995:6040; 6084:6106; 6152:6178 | -3.6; 8.32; 8.91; 7.05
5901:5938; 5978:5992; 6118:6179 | -1.6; 6.57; 7.8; 8.13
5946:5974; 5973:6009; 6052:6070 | 0.2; 7.51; 7.89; 8.88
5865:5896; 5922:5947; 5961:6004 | -1.7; 5.49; 7.18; 7.82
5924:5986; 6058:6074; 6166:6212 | -3.7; 7.41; 8.89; 7.03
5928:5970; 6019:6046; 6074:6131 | -1.4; 7.38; 8.67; 8.94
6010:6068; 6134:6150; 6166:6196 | -4.1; 8.72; 9.33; 6.96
